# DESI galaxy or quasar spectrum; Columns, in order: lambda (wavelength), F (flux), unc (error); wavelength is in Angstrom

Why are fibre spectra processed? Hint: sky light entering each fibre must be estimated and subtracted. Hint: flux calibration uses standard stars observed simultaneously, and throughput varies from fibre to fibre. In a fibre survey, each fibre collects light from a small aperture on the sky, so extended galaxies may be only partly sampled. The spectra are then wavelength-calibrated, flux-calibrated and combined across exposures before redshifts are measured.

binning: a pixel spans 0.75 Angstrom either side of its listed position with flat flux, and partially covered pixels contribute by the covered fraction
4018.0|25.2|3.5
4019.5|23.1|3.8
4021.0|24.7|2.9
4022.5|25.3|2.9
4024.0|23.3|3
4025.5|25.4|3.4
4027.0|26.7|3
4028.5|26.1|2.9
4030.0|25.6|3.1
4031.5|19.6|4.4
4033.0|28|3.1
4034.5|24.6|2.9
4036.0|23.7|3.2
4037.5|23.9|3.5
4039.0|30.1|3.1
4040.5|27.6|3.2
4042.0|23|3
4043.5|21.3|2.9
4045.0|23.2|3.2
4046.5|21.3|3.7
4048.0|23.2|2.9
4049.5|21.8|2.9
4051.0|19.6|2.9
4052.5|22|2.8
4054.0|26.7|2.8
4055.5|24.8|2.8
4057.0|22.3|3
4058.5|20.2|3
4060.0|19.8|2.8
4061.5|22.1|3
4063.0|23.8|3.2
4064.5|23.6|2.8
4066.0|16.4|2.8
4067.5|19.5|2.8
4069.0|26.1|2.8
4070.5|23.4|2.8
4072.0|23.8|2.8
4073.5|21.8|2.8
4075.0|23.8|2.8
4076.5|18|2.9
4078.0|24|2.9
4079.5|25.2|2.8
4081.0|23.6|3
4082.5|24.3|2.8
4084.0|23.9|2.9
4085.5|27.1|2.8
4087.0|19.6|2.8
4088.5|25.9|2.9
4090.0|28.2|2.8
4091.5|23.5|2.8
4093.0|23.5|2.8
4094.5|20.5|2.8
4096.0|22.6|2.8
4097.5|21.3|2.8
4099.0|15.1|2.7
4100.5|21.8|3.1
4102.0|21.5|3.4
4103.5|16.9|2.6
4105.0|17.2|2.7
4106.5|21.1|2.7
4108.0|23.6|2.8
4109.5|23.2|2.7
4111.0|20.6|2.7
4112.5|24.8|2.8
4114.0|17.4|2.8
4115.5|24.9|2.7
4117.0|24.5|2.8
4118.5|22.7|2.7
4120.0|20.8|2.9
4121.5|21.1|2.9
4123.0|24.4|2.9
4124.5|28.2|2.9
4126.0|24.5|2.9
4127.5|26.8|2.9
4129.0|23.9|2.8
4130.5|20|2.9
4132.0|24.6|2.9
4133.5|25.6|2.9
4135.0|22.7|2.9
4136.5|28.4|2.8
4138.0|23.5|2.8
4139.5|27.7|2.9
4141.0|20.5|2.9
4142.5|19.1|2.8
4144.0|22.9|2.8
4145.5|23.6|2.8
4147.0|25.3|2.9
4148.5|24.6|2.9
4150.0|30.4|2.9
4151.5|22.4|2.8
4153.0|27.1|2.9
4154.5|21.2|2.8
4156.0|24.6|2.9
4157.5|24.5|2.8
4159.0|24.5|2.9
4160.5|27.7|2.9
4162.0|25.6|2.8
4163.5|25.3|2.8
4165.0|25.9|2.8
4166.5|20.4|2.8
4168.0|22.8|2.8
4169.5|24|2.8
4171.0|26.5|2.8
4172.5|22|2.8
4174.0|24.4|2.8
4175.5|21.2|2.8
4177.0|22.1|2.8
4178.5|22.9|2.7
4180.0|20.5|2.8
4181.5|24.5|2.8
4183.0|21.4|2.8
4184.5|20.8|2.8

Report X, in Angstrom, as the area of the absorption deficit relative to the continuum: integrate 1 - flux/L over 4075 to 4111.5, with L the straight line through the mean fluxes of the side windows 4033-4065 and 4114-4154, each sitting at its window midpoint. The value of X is 2.3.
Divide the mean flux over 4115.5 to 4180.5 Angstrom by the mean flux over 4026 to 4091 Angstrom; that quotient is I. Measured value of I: 1.02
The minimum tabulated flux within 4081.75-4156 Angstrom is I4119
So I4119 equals 15.1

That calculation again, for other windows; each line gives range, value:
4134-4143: 19.1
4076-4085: 18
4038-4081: 16.4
